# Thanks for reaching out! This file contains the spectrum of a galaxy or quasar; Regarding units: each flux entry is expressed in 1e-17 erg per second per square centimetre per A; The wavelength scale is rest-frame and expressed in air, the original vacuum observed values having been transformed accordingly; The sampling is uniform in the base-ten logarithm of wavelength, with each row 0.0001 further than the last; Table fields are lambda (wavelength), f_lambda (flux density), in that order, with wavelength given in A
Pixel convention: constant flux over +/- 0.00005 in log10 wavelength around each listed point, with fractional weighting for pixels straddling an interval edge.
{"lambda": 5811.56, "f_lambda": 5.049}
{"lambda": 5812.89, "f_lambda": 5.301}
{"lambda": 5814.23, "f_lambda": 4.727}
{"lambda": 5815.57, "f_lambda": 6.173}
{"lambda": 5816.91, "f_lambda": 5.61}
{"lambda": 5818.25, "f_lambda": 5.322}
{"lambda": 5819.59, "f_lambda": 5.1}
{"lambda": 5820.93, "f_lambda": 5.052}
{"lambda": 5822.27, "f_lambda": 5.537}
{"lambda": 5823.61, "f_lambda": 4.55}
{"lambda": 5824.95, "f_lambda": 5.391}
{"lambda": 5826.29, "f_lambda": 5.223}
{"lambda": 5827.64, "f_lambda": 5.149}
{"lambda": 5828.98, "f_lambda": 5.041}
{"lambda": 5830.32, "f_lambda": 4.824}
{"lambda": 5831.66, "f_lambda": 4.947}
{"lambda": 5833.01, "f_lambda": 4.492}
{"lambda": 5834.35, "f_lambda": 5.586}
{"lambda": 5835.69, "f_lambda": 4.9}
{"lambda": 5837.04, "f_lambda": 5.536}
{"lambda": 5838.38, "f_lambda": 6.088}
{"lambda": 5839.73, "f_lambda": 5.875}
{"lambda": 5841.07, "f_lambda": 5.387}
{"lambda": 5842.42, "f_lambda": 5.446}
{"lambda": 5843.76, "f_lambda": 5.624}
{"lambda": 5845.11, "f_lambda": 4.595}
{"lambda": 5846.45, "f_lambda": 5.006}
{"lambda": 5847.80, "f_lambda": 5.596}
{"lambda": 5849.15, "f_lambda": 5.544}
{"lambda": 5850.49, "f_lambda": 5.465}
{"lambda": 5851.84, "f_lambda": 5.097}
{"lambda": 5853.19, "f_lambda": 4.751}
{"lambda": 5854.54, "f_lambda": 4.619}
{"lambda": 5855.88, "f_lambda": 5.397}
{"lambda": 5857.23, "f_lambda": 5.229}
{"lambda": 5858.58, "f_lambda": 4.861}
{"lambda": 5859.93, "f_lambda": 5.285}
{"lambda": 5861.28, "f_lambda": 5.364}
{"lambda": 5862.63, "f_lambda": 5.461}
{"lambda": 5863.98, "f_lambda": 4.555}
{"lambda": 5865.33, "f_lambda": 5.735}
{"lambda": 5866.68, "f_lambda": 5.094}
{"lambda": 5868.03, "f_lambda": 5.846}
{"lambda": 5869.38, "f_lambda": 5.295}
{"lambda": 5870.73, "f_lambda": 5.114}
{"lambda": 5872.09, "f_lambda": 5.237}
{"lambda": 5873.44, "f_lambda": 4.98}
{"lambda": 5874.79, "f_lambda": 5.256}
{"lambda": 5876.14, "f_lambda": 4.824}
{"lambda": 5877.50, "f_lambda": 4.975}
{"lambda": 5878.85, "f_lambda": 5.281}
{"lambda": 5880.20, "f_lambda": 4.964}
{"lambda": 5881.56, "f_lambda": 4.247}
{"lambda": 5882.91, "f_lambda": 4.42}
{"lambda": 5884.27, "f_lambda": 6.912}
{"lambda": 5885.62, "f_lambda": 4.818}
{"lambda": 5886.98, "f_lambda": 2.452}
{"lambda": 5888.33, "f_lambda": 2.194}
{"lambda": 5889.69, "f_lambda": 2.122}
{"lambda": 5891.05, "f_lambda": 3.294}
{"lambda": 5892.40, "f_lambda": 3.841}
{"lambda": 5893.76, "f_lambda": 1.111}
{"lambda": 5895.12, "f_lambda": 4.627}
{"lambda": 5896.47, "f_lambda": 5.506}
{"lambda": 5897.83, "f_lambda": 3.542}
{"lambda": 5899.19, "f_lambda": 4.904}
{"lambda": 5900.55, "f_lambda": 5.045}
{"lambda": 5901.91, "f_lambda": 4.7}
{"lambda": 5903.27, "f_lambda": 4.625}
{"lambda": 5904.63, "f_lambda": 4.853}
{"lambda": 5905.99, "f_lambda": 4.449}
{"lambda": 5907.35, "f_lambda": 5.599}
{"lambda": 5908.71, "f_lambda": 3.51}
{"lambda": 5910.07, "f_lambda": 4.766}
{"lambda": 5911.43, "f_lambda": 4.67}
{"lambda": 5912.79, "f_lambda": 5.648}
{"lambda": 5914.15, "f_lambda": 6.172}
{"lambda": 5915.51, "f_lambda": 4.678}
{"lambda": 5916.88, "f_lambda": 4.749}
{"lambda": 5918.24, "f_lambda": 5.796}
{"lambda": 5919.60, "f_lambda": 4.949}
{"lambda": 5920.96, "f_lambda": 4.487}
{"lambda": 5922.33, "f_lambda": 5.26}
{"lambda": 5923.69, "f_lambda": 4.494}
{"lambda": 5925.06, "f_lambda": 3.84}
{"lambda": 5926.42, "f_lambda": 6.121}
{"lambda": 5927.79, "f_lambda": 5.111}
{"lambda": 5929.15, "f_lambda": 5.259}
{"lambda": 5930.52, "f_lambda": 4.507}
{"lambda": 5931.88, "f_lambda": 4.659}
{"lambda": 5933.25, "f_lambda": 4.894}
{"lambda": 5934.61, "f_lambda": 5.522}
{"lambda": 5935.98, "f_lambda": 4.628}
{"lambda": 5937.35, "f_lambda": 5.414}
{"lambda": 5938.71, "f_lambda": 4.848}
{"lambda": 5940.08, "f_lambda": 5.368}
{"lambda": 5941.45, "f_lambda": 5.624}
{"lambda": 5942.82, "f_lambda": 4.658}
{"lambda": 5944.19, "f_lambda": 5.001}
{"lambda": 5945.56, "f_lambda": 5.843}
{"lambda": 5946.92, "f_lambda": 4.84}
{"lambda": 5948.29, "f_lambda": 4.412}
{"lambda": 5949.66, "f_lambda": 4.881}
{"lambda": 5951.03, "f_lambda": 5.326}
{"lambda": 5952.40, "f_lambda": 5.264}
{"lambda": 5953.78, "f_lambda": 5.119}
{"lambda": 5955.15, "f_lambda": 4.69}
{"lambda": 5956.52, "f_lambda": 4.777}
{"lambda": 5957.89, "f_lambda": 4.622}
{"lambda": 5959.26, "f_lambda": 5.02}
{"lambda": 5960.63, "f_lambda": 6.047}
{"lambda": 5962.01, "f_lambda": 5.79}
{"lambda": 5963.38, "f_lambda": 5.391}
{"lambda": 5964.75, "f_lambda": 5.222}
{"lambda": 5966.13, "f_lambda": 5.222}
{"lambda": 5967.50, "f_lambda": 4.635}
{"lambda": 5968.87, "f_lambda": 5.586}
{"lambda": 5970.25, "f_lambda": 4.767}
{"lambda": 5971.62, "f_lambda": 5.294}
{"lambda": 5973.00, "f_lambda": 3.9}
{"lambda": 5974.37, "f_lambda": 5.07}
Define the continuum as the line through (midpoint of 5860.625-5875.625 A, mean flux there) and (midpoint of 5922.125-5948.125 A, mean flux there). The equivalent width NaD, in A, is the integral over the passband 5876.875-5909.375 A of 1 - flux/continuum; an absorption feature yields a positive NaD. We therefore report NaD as 5.8 A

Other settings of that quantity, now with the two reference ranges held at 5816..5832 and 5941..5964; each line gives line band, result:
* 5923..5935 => 0.51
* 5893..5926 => 2.99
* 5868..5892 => 2.92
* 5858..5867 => -0.08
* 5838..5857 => -0.54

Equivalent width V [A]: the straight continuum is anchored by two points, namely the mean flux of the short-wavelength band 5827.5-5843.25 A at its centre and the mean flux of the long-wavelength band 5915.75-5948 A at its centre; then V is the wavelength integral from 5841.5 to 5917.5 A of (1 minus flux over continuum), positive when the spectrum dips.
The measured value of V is 5.6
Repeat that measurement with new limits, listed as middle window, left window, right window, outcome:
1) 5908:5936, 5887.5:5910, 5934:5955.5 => -2.45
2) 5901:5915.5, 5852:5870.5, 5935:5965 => 0.75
